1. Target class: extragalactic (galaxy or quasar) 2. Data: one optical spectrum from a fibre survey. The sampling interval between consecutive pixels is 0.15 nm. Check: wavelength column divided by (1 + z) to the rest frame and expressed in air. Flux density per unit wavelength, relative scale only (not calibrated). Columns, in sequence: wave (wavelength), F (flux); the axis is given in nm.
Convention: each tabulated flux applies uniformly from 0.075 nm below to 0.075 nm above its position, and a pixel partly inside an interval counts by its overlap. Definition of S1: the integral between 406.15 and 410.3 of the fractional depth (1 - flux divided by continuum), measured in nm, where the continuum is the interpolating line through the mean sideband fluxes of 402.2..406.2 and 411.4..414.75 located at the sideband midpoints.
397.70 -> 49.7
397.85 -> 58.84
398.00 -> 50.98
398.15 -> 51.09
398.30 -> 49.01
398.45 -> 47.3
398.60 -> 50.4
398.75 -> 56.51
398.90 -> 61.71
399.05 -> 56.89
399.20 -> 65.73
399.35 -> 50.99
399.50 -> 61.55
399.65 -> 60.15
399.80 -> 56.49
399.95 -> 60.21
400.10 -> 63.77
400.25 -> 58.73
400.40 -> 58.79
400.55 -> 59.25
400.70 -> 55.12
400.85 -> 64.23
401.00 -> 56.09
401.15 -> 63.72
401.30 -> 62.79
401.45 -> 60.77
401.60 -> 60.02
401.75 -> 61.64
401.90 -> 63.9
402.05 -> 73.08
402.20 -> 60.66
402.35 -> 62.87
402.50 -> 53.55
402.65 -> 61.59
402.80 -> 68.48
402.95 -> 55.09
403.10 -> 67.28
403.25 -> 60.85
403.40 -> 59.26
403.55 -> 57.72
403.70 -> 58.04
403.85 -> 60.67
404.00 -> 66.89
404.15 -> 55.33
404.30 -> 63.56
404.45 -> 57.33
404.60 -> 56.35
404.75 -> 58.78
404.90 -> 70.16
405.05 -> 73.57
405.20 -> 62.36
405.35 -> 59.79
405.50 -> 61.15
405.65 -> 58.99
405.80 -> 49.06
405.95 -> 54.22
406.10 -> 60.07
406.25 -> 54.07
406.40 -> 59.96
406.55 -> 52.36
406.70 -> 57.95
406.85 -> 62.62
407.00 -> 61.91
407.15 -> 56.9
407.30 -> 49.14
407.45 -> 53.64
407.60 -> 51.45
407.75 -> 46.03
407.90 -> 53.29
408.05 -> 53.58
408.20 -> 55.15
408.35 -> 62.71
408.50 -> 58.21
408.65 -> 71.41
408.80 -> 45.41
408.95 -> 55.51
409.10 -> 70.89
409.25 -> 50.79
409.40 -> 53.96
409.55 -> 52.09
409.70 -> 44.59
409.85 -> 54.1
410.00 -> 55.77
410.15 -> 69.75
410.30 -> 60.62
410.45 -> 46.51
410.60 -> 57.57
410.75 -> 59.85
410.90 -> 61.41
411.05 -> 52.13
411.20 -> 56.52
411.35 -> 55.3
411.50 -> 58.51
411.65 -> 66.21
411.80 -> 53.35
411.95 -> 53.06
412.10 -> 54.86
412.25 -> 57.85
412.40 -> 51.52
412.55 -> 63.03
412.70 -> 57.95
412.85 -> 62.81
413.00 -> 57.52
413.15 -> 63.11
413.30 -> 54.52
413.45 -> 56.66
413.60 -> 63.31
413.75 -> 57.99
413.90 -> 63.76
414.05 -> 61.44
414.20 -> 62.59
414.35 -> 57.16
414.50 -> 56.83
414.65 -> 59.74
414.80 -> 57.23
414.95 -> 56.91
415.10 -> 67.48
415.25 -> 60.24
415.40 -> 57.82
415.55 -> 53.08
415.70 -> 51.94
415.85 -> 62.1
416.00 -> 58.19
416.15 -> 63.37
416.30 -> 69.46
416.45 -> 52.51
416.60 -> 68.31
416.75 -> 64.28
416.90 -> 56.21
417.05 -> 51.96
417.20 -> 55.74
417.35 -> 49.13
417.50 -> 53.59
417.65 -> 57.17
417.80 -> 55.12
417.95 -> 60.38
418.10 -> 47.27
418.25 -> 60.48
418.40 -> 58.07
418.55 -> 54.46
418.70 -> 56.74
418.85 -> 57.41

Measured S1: 0.25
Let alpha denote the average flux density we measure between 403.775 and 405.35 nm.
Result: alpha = 62.4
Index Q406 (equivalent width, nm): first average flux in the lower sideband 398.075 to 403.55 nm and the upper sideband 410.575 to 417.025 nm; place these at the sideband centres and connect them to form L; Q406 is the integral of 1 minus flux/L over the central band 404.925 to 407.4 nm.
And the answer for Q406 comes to 0.027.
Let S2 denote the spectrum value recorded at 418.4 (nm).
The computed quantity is 58.07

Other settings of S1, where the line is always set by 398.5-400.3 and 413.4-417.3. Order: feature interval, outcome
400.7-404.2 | -0.17 nm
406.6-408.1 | 0.11 nm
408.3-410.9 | 0.09 nm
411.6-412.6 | 0.04 nm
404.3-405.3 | -0.07 nm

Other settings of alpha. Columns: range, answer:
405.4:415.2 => 57.3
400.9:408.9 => 59.3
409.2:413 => 56.5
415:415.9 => 58.6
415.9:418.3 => 57.7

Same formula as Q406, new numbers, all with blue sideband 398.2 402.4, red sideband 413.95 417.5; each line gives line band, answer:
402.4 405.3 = -0.11 nm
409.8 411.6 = 0.04 nm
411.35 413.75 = 0.03 nm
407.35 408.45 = 0.10 nm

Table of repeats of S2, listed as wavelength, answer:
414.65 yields 59.74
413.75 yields 57.99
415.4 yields 57.82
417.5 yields 53.59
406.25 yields 54.07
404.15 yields 55.33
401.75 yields 61.64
